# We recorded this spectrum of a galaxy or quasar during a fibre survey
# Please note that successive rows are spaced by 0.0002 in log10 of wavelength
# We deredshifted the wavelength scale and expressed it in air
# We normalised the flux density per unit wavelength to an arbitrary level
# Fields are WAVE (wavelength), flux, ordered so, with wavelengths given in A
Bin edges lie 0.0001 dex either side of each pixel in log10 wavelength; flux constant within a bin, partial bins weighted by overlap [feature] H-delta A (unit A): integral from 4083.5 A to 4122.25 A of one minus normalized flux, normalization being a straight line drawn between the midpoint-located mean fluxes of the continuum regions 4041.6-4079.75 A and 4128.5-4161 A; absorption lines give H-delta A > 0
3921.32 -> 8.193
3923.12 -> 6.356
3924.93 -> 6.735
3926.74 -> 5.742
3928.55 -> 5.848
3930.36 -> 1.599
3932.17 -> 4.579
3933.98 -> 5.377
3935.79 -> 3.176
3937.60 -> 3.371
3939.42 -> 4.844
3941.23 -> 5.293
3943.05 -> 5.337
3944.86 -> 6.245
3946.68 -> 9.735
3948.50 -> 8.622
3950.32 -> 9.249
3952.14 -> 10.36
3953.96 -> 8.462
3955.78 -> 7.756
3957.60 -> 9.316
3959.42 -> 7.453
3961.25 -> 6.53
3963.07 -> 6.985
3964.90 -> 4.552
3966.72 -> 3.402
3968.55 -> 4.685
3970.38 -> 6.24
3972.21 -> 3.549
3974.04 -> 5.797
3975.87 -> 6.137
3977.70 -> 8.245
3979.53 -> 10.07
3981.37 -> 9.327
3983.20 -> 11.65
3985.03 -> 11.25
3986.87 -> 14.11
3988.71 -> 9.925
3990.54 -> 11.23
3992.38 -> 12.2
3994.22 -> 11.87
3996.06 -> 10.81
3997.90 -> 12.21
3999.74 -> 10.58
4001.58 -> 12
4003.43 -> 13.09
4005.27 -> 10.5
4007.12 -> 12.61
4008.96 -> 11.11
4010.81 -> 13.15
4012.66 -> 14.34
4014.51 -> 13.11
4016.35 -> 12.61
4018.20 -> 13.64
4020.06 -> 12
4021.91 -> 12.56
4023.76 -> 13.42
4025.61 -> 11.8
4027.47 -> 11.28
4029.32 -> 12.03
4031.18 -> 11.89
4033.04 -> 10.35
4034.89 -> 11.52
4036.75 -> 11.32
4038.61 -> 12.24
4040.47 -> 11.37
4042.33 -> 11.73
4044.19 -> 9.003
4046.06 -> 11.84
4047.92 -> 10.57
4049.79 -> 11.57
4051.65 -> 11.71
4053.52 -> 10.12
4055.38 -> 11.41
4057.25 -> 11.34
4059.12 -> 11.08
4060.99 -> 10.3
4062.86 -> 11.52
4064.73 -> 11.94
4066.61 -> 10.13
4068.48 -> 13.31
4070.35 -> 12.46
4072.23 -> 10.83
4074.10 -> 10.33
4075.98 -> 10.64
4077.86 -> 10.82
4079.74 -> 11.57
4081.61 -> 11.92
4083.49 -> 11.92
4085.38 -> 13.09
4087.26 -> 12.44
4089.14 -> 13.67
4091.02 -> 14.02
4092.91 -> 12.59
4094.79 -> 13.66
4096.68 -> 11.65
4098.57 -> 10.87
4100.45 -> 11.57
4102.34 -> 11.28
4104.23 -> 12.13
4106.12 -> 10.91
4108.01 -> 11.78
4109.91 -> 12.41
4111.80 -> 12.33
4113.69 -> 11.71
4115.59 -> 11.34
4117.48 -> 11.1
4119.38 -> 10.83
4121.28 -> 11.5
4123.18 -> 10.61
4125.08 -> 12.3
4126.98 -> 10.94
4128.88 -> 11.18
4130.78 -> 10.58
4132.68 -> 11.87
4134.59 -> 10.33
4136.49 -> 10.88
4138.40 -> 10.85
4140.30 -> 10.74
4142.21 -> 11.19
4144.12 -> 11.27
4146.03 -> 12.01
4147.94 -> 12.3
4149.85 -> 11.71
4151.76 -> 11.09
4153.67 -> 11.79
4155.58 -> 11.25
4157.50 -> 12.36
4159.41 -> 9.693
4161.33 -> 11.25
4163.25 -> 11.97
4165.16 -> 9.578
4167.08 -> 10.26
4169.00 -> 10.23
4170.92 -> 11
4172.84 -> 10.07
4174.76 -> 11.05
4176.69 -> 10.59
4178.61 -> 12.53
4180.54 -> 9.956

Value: -2.9 A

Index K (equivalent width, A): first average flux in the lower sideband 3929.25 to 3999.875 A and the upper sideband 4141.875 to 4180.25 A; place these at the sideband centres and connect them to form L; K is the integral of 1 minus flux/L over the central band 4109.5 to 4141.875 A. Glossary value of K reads -2.2 A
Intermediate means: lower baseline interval 7.72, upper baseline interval 11.1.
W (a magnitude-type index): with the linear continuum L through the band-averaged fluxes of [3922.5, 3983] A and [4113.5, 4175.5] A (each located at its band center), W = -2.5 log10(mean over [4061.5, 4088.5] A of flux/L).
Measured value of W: -0.23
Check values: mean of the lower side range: 6.46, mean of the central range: 11.6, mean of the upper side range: 11.1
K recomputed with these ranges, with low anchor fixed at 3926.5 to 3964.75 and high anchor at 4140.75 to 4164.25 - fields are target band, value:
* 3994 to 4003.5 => -4.8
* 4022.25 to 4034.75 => -5.0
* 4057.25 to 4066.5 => -1.9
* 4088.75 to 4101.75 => -3.1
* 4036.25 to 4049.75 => -3.6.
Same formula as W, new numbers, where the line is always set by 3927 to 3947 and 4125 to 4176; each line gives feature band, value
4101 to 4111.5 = -0.19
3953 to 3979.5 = -0.13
